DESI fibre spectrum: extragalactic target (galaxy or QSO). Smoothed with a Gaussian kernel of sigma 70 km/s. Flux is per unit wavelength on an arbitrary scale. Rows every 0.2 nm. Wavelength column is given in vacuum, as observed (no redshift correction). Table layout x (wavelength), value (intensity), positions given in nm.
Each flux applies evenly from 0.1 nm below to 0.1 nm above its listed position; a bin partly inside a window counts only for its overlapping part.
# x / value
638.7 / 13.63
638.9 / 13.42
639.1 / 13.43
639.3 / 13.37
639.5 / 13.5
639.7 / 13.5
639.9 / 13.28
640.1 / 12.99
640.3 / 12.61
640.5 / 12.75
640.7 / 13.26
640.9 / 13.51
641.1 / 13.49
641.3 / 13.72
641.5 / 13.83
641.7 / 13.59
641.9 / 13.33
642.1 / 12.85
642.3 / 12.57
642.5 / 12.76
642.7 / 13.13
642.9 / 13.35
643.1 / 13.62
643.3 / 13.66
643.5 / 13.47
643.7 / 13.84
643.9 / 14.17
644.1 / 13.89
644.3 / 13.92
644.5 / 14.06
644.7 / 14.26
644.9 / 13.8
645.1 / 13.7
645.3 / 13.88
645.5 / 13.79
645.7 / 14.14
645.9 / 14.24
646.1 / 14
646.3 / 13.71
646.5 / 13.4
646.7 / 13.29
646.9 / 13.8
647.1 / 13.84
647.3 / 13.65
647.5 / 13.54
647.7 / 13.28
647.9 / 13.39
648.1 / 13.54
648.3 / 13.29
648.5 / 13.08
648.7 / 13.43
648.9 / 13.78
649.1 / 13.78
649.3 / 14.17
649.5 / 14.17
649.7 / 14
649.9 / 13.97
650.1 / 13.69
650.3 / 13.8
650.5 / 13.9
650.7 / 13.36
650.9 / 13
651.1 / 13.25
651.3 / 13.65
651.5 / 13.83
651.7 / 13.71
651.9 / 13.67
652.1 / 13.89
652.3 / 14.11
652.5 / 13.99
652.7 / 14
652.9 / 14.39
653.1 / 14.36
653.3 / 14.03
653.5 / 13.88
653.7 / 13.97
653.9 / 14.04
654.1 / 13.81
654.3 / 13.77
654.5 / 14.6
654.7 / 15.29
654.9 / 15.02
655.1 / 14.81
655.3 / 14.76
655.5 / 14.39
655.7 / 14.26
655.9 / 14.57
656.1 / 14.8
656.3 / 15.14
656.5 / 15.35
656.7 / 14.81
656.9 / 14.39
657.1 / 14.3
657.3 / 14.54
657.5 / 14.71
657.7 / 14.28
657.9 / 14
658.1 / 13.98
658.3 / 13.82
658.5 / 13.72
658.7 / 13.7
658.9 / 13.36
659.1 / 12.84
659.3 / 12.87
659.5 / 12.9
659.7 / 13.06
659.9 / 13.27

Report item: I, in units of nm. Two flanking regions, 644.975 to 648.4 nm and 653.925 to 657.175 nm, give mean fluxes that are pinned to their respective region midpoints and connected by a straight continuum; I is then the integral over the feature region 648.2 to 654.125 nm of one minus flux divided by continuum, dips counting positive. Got 0.147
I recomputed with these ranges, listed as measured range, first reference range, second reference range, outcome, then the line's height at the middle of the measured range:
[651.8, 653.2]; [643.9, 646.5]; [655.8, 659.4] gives 0.00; 14.1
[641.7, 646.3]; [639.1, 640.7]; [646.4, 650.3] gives -0.09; 13.4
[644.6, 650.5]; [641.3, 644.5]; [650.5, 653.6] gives -0.04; 13.7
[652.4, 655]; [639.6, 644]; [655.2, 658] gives 0.02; 14.3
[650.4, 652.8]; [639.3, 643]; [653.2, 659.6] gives 0.04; 13.9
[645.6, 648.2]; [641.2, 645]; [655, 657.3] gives 0.04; 13.9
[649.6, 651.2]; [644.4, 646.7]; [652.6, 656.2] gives 0.06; 14.2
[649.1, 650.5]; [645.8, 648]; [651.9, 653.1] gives -0.01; 13.9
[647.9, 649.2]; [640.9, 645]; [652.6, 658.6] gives 0.04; 13.9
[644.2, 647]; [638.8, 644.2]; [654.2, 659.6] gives -0.05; 13.6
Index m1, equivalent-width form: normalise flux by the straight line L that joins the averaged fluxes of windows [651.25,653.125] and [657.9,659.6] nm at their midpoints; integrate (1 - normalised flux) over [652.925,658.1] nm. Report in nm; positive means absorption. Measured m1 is -0.29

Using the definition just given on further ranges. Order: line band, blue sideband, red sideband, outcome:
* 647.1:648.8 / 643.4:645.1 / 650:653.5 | 0.053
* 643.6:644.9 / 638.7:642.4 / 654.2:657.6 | -0.037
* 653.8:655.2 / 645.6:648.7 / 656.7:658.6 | -0.044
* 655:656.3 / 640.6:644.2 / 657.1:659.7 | -0.092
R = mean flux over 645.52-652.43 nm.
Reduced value 13.7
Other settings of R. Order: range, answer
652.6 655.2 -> 14.3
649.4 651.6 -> 13.7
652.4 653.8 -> 14.1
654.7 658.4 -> 14.6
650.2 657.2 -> 14.2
